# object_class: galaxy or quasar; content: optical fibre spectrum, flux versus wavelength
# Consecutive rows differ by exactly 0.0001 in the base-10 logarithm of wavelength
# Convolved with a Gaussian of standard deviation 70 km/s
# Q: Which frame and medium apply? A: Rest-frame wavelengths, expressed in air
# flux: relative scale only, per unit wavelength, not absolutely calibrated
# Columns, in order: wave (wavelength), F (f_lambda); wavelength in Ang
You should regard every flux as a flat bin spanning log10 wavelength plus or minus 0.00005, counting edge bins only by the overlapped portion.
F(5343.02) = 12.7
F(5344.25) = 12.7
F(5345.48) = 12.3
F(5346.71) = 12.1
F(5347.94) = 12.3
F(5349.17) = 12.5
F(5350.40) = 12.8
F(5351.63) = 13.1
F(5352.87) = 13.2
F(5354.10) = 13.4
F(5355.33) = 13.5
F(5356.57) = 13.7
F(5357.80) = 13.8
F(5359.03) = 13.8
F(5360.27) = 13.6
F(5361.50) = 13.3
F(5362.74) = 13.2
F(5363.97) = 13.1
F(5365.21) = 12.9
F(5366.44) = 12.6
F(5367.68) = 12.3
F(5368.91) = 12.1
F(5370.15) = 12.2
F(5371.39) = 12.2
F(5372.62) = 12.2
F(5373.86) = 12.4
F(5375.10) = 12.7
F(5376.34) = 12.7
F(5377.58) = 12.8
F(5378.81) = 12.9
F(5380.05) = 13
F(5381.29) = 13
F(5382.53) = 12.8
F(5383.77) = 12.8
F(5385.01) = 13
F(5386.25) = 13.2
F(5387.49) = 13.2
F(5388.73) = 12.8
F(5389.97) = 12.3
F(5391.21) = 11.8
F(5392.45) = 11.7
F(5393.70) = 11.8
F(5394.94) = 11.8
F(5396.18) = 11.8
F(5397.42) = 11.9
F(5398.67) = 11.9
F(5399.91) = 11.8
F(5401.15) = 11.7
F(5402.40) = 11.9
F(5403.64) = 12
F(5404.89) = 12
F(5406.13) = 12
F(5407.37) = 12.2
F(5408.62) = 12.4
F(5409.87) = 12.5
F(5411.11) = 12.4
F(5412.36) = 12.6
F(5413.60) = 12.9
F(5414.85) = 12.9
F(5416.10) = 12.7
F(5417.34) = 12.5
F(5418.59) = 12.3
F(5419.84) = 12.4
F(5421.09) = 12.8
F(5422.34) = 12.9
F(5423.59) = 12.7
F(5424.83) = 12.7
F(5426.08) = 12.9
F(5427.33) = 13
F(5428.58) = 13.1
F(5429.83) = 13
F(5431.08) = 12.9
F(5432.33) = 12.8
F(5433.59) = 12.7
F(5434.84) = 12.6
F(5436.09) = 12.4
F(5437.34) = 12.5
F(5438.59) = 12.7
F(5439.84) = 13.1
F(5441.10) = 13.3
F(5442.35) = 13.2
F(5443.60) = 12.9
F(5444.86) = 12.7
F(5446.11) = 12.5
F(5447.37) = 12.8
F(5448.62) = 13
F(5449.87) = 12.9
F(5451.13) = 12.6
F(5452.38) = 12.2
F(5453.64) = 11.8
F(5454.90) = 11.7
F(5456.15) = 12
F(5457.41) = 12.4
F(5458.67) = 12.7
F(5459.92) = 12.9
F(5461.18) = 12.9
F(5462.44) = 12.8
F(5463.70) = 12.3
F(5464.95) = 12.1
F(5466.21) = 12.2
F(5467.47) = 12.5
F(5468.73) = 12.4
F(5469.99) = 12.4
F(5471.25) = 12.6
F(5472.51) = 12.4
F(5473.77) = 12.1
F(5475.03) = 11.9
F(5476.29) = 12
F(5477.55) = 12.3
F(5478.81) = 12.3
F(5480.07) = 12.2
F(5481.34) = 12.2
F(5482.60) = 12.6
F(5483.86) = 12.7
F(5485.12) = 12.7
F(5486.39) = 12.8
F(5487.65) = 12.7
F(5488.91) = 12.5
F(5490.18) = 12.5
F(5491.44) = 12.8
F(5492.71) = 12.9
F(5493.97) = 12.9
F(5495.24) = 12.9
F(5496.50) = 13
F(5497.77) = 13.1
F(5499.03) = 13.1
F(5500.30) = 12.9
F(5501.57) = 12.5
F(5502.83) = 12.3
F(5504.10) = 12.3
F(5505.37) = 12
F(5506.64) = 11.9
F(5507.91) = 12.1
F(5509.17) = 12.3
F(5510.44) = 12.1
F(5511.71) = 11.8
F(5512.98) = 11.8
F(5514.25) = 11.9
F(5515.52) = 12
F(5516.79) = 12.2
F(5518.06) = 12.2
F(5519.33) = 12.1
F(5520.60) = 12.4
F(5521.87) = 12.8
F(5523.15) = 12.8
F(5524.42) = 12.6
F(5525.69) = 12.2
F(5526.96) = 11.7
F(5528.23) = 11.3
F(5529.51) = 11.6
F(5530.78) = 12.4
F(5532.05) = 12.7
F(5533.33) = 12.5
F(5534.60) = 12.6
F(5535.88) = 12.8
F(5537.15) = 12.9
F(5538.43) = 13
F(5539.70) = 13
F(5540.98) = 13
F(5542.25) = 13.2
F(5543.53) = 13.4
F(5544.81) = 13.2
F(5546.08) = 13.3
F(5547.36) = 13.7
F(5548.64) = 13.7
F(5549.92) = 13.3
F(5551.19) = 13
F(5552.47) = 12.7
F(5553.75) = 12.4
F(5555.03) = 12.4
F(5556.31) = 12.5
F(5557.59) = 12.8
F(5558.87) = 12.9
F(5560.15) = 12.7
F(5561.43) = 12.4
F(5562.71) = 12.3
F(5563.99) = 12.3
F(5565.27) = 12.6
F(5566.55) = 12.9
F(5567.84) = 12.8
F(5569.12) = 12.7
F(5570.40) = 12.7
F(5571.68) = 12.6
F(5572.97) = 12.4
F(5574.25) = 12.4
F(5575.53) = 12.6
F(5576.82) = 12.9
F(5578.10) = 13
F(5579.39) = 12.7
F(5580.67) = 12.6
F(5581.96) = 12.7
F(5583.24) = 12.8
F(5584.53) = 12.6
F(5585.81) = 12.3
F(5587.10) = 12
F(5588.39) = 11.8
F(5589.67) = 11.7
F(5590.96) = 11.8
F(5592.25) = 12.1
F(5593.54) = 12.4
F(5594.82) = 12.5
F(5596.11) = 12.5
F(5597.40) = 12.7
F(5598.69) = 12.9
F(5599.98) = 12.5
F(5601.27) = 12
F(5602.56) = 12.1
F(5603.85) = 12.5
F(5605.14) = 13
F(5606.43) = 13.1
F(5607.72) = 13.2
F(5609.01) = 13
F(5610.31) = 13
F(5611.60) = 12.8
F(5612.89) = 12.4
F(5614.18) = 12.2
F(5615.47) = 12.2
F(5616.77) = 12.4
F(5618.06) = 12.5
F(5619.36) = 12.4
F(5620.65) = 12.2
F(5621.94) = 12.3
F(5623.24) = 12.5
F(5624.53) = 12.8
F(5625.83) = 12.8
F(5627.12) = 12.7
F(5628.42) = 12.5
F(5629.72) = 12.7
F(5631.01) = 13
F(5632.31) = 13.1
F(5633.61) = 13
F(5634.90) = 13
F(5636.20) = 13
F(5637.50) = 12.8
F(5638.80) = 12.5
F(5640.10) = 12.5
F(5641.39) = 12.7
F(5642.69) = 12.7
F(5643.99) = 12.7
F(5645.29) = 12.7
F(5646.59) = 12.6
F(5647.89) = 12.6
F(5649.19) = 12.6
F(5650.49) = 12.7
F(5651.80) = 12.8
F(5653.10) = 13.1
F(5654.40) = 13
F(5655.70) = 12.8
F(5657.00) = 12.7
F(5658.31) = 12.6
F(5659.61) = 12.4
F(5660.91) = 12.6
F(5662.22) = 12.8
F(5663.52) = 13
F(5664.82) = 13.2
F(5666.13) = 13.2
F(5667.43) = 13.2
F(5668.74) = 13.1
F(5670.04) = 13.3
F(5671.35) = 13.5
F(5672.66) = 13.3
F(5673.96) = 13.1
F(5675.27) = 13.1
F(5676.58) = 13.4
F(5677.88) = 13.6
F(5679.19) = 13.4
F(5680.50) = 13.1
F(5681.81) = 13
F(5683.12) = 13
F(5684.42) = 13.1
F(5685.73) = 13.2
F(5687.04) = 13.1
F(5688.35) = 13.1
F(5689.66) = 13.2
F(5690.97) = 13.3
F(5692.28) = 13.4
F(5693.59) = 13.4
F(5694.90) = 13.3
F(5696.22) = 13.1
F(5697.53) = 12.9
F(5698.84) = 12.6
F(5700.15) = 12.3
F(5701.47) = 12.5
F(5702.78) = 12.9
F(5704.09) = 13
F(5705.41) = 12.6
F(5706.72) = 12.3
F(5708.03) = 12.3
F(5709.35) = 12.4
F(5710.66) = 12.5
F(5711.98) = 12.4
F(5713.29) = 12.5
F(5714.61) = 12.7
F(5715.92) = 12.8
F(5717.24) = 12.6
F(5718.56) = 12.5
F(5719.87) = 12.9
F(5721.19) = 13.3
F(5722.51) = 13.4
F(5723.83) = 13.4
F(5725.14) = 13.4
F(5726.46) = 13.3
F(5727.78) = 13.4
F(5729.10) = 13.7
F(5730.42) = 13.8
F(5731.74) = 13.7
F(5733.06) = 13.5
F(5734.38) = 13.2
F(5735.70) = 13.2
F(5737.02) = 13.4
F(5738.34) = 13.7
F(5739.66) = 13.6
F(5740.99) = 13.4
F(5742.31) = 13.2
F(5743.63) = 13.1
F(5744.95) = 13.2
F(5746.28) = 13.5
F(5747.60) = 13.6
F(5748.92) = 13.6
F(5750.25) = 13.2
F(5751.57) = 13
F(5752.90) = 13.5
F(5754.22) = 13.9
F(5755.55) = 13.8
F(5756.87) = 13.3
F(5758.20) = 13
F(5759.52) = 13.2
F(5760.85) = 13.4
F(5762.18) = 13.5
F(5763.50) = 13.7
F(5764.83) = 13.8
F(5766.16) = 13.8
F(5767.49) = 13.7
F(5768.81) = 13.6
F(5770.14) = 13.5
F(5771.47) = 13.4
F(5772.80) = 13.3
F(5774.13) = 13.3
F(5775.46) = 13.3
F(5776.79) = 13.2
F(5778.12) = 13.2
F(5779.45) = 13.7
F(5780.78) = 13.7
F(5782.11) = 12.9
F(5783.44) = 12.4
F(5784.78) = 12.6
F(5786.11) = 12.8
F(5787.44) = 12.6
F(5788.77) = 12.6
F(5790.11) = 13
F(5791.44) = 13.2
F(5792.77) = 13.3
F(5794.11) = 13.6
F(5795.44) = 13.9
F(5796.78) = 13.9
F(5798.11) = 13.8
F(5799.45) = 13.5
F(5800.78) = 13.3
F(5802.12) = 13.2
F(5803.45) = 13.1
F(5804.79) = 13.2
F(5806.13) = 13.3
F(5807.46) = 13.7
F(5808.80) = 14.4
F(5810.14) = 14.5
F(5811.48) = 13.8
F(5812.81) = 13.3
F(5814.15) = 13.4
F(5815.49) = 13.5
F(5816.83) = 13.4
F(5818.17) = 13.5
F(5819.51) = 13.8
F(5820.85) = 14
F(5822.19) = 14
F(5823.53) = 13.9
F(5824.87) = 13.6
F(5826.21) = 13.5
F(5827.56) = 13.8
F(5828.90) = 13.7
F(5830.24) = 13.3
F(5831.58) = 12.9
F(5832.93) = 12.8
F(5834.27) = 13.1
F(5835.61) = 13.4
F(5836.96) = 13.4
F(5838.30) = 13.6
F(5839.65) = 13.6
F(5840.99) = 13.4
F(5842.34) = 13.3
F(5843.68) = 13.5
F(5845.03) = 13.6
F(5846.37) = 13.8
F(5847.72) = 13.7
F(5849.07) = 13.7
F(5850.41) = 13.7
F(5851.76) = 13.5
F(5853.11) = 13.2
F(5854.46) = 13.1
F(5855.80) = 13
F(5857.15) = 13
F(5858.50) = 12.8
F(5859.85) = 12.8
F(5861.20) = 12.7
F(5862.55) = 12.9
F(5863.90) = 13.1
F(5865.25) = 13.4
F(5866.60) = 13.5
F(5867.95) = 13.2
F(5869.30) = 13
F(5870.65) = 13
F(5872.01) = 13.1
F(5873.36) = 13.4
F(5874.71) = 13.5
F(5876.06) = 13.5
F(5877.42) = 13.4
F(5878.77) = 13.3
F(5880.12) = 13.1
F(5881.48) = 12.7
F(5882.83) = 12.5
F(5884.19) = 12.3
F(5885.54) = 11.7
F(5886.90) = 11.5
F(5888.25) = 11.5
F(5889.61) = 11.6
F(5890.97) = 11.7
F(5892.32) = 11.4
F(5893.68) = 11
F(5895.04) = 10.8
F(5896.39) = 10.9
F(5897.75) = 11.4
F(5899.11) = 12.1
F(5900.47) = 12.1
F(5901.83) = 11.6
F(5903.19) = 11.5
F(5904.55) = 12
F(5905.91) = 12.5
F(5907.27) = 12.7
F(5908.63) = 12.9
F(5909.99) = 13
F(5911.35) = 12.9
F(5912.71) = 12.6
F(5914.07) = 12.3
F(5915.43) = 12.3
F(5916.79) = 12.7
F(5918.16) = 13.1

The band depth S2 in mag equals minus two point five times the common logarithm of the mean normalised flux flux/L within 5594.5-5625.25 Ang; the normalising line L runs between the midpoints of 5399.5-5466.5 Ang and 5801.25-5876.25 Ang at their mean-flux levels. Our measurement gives 0.03 mag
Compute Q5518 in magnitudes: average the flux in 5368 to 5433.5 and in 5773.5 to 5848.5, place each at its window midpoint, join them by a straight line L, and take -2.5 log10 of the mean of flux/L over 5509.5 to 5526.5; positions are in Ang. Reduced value 0.05 mag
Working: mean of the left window 12.5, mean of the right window 13.4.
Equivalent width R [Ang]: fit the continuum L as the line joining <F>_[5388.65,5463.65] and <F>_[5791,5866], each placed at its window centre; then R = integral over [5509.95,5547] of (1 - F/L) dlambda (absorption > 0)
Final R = 0.73 Ang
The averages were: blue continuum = 12.5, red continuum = 13.5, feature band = 12.5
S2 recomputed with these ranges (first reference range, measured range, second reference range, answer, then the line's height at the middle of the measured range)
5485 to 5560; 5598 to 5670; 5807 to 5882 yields 0.01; 12.9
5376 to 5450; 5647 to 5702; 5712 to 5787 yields 0.01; 13.1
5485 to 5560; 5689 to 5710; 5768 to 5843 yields 0.02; 13.1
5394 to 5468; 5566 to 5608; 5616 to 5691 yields 0.02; 12.8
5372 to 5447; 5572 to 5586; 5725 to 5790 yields 0.02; 12.9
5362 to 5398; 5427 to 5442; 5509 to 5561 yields -0.03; 12.5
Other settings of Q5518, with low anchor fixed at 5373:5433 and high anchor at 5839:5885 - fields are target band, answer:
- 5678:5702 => -0.01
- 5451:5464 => 0.02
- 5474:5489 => 0.02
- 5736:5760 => -0.03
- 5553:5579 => 0.01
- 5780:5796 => 0.00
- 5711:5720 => 0.03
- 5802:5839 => -0.03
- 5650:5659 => 0.01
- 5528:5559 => -0.01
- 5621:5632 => 0.02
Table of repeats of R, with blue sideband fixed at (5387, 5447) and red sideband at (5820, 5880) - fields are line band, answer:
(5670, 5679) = -0.23 Ang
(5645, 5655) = 0.15 Ang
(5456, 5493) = 0.42 Ang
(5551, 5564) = 0.19 Ang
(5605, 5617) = 0.14 Ang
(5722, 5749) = -0.64 Ang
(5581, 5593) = 0.58 Ang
